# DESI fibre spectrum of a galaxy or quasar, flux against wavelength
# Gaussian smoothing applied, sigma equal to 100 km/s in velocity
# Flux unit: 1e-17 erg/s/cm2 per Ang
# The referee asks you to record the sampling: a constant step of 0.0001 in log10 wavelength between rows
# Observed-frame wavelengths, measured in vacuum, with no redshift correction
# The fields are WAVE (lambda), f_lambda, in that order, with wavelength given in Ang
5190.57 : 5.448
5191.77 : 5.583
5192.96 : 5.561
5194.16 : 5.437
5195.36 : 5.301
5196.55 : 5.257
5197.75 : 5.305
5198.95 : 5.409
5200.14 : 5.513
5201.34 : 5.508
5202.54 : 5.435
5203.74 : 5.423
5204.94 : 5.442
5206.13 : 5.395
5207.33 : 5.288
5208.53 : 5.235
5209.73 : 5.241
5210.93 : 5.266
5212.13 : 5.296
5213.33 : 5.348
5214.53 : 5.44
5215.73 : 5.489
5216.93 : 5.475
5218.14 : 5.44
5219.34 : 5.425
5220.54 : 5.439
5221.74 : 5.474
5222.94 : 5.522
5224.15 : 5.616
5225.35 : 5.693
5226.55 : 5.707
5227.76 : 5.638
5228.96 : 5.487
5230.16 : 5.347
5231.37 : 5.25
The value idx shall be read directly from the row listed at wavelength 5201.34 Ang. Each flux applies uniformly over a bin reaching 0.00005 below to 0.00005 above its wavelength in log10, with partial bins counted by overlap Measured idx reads 5.508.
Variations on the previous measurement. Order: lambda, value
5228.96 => 5.487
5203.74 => 5.423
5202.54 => 5.435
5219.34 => 5.425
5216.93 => 5.475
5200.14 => 5.513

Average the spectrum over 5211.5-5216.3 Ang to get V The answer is 5.39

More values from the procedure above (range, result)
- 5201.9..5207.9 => 5.4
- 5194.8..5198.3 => 5.29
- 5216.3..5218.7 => 5.44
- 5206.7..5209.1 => 5.26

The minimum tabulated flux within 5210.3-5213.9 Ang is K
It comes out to 5.266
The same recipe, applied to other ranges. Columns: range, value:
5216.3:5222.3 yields 5.425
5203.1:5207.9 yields 5.288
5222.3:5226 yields 5.522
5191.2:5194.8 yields 5.437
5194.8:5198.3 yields 5.257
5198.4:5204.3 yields 5.409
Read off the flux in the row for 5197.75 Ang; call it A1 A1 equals 5.305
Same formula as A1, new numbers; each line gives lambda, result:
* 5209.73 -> 5.241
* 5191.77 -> 5.583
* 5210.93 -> 5.266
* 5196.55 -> 5.257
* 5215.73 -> 5.489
